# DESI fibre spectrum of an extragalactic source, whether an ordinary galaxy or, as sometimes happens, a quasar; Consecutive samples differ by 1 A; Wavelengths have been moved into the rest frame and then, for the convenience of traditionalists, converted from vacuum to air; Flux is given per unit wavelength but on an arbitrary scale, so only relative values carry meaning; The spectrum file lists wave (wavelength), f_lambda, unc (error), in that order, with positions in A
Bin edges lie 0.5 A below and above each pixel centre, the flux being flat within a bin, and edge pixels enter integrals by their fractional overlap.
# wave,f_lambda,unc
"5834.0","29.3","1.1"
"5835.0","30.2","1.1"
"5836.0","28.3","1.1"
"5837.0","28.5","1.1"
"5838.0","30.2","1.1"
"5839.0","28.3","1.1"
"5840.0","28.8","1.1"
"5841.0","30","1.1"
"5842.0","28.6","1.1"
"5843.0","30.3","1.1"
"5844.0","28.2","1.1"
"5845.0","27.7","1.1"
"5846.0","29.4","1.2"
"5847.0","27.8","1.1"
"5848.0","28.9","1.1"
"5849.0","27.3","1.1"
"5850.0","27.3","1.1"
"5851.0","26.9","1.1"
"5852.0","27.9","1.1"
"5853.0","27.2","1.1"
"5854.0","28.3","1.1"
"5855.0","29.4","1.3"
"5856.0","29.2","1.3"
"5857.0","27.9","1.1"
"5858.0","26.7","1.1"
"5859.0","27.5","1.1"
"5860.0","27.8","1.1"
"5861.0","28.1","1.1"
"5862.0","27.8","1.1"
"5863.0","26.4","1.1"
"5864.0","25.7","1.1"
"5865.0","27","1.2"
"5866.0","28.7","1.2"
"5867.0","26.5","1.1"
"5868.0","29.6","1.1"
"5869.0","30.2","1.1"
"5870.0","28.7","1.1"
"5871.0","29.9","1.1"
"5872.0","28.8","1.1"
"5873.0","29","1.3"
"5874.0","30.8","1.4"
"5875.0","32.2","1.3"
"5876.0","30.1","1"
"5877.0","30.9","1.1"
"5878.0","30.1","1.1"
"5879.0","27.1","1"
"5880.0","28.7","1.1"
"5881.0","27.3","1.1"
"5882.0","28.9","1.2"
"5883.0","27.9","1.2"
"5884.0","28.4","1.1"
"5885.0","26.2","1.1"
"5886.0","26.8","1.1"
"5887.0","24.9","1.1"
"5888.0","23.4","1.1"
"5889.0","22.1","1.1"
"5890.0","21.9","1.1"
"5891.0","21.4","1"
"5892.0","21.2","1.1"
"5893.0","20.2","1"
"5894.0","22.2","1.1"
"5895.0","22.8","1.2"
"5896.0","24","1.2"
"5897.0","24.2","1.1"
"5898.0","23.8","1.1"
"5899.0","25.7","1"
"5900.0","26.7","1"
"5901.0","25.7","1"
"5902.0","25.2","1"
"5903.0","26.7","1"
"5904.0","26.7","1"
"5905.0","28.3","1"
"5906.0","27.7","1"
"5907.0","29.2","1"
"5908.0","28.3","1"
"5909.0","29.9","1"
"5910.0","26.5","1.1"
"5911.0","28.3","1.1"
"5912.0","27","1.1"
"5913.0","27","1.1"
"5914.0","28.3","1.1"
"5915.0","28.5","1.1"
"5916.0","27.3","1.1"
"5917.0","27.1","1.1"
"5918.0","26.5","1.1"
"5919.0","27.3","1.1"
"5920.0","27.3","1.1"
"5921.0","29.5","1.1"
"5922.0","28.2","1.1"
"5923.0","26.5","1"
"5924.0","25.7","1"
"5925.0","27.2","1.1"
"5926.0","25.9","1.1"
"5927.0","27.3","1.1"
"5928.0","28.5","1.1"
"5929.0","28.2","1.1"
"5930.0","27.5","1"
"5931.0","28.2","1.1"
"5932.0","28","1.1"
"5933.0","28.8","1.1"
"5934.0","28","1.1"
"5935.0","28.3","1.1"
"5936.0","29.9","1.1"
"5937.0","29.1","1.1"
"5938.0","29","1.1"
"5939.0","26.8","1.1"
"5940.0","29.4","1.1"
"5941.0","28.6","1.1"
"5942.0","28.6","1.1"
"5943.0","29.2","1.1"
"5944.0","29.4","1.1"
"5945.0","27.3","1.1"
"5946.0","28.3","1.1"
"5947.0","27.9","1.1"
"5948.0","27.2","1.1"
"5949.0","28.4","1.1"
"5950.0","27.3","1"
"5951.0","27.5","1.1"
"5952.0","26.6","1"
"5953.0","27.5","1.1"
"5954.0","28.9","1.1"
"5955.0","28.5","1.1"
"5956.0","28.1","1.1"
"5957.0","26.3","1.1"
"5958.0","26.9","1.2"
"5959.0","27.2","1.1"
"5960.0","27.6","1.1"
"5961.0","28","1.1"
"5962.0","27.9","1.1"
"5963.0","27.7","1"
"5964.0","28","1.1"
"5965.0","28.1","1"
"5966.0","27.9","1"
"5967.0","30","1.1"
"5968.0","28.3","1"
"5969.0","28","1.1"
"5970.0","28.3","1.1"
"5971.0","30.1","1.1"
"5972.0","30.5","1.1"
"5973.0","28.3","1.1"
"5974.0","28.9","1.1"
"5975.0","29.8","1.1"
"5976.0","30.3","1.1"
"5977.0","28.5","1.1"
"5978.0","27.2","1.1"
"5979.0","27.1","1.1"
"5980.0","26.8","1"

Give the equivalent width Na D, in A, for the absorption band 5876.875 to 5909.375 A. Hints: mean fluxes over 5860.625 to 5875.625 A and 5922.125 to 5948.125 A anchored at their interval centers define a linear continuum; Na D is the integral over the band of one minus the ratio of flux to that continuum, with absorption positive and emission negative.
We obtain 2.97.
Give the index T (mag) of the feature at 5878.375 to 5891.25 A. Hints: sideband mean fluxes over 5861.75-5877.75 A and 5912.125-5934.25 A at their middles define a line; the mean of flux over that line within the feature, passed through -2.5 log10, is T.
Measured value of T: 0.11 mag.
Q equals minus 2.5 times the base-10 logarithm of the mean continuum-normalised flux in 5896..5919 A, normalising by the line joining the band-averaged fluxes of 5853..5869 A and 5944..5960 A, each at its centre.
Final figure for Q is 0.03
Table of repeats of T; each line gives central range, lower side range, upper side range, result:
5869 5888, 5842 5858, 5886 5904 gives -0.13 mag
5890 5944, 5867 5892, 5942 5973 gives 0.04 mag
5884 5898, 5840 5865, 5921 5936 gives 0.19 mag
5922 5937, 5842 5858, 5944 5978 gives 0.02 mag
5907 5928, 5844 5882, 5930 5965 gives 0.02 mag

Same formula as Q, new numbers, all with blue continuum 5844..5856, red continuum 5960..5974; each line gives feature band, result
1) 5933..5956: 0.01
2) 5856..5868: 0.03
